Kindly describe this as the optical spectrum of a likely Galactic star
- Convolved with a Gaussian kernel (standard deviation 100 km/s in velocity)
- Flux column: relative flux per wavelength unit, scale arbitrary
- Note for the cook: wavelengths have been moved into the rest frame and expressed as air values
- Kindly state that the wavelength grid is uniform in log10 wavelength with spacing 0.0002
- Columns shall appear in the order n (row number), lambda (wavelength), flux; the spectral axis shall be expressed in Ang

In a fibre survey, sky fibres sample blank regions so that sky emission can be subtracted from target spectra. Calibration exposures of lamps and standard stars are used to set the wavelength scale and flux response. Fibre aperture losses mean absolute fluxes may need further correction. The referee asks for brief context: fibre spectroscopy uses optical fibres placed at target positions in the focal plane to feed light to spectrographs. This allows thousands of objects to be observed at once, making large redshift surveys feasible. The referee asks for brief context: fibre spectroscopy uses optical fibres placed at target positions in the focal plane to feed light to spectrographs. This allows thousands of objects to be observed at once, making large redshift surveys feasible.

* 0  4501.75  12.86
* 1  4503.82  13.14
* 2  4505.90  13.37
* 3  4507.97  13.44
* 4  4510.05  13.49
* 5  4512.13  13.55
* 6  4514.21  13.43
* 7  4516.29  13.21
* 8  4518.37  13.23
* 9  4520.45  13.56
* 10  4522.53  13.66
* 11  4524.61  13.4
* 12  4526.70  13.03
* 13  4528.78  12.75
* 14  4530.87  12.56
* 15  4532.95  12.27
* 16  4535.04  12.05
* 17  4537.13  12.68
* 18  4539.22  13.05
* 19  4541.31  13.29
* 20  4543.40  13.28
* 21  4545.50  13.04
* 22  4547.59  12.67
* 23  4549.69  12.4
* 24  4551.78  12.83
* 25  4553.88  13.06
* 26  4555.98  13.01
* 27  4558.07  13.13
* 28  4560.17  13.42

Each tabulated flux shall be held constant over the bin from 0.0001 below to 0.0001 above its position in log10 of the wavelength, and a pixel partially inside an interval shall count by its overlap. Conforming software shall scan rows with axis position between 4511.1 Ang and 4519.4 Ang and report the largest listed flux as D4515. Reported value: 13.55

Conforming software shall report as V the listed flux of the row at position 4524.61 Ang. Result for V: 13.4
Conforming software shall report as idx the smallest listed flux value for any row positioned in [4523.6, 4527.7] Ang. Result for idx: 13.03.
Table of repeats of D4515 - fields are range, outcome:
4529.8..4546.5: 13.29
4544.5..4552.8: 13.04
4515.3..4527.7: 13.66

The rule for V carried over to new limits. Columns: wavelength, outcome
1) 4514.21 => 13.43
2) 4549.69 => 12.4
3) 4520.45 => 13.56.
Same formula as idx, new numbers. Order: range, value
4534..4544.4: 12.05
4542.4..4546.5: 13.04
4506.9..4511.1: 13.44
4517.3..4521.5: 13.23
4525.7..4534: 12.27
